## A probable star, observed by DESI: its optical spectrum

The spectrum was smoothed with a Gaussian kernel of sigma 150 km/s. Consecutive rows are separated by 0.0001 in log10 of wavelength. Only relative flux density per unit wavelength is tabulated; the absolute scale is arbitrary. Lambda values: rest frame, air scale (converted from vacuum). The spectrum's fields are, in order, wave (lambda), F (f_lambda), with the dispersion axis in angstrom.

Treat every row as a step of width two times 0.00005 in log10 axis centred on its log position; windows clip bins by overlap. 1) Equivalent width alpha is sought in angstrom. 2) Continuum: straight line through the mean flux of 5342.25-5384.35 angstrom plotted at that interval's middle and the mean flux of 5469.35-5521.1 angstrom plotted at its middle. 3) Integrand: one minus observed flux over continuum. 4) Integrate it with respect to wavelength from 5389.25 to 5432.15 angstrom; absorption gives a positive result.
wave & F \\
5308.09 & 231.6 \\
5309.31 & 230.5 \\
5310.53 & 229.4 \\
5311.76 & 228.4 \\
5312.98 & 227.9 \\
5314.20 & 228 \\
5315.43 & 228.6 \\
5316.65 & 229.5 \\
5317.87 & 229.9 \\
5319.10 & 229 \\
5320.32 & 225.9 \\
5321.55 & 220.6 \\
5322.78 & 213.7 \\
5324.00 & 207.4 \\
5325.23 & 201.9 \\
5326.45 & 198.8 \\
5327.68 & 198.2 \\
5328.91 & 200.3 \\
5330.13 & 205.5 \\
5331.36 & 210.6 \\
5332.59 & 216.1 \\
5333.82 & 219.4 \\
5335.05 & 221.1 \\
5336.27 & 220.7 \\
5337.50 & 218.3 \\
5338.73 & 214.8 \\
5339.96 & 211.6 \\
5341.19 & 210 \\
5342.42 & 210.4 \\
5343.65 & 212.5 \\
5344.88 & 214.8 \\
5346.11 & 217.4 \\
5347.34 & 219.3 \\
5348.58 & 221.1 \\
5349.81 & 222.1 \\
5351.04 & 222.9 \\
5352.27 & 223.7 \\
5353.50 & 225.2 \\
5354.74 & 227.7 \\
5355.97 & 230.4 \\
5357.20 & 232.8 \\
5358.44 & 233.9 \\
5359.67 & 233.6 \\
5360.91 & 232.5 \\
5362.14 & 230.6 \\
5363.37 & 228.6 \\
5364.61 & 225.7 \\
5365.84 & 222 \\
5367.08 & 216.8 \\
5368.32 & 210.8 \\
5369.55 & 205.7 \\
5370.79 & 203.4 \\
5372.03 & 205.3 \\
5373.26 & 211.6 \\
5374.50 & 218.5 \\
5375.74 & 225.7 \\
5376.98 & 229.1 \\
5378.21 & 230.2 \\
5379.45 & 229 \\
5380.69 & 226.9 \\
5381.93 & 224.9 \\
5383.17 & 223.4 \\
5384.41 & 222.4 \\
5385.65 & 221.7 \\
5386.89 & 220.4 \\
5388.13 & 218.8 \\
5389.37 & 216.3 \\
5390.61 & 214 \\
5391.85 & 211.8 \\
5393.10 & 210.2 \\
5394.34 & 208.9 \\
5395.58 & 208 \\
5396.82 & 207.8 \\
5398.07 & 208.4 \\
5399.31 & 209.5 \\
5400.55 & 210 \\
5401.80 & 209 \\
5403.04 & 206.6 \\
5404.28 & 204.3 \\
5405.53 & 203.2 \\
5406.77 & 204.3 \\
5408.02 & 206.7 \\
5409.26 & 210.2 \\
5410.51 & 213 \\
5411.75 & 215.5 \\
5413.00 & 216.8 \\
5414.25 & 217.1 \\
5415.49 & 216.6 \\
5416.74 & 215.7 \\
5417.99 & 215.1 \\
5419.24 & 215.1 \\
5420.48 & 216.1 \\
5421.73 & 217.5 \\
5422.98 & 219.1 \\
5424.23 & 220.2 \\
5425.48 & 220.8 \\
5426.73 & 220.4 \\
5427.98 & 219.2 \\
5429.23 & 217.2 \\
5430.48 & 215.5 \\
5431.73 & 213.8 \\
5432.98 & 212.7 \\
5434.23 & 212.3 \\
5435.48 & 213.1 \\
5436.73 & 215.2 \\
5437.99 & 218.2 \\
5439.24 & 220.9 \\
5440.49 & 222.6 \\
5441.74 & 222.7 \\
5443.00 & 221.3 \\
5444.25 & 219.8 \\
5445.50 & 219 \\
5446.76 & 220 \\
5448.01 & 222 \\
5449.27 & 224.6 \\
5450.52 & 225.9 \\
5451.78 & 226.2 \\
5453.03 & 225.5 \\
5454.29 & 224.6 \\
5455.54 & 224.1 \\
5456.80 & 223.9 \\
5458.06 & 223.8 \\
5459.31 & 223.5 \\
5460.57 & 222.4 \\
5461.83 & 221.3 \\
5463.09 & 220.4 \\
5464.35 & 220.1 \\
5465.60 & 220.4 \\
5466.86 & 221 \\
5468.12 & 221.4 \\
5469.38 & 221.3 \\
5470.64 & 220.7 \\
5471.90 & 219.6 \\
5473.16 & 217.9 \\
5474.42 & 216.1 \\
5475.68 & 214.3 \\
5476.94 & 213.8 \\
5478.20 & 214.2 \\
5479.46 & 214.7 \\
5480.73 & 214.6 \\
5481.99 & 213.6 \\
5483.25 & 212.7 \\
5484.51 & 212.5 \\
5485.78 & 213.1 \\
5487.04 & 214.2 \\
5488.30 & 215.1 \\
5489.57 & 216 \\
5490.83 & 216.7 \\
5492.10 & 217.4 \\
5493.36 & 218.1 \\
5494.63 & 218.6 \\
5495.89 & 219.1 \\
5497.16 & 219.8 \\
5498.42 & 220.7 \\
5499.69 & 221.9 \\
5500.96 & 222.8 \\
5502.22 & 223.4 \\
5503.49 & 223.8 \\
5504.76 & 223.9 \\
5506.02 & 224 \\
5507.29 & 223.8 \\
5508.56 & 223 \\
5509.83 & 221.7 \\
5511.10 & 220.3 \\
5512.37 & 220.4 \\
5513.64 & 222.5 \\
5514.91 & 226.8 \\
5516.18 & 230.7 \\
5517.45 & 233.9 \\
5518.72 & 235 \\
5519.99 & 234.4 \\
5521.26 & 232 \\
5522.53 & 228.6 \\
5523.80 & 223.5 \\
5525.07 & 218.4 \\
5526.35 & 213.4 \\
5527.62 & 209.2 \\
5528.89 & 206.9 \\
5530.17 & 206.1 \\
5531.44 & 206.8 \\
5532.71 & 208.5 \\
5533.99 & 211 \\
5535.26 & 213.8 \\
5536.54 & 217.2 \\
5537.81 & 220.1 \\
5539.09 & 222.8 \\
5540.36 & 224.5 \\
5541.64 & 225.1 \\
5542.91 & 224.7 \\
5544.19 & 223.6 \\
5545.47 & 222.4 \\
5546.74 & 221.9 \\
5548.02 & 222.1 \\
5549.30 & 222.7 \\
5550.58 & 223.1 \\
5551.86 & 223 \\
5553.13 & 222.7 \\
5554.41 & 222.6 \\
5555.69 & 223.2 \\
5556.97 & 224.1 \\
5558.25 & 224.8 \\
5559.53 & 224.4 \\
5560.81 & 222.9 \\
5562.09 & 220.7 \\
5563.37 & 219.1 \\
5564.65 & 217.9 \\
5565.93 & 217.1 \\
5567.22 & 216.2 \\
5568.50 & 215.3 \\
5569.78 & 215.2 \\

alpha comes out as 1.7 angstrom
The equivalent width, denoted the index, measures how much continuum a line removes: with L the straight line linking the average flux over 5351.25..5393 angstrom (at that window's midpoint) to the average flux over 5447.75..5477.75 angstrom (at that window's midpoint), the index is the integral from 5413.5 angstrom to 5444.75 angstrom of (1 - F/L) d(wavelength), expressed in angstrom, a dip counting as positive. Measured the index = 0.6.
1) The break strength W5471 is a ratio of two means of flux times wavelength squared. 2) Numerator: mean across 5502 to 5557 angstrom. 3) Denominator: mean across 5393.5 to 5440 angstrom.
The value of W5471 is 1.1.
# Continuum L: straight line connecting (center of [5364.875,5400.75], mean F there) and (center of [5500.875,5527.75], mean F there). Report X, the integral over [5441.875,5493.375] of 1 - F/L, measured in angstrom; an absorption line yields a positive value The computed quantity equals 0.58 angstrom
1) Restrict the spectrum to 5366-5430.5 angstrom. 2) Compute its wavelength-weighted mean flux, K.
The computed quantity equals 215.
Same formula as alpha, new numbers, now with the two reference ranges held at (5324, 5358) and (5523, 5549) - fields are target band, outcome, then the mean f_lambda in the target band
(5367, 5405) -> 0.18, 215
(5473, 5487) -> 0.17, 214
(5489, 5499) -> -0.06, 218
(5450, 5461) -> -0.40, 224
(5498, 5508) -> -0.28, 223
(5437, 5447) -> -0.18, 220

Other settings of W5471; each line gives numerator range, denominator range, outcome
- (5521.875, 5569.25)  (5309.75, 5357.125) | 1.08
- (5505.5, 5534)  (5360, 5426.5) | 1.07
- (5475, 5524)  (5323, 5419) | 1.07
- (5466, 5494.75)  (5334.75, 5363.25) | 1.02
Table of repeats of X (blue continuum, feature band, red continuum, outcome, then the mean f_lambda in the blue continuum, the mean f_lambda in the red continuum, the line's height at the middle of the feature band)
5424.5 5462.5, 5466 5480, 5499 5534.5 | 0.2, 220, 221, 221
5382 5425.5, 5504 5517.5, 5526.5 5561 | -0.4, 214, 219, 218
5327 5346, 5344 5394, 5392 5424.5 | -2.2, 212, 212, 212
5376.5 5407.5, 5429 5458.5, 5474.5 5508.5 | -0.5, 215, 218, 217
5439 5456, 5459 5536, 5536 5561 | 1.3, 223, 223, 223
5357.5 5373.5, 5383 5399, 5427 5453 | 0.4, 220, 219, 220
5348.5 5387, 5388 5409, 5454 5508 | 1.2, 223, 219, 222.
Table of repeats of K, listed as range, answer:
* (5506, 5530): 223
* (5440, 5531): 221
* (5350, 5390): 223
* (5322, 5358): 216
